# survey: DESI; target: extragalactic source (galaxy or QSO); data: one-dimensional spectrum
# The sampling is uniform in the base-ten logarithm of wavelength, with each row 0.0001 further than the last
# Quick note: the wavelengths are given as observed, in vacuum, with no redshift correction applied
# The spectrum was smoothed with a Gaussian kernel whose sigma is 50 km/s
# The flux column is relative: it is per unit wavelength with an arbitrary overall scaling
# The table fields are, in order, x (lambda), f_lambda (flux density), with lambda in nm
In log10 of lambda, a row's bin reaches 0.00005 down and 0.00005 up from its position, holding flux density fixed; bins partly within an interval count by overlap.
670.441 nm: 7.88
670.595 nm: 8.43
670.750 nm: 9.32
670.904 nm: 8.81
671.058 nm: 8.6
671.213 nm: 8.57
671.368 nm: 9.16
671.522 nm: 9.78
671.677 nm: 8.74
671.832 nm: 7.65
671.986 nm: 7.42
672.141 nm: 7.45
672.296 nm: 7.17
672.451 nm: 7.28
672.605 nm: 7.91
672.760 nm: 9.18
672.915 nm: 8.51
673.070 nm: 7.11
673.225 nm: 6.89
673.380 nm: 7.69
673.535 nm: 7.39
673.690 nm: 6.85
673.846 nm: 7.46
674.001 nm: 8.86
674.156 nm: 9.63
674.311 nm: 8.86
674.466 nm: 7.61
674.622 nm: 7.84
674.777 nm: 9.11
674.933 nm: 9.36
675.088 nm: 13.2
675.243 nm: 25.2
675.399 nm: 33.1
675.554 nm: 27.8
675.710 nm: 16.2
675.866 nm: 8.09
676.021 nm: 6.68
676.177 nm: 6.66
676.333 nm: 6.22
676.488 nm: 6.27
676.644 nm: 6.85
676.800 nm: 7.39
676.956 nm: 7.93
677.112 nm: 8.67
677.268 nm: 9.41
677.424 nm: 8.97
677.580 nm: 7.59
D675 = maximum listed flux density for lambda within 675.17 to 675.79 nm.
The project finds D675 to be 33.1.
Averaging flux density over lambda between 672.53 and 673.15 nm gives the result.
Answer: 8.17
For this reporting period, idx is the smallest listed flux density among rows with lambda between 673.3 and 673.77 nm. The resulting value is 6.85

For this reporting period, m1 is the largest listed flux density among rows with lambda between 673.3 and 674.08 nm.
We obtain 8.86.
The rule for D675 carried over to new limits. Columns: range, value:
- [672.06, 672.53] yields 7.45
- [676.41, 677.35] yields 9.41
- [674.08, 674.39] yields 9.63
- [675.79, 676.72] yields 8.09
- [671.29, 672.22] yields 9.78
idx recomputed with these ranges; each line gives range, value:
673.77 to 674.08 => 7.46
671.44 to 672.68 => 7.17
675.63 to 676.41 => 6.22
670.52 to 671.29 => 8.43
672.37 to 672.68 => 7.28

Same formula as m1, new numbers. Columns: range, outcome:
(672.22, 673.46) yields 9.18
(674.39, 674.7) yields 7.84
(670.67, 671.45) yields 9.32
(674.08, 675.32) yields 25.2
